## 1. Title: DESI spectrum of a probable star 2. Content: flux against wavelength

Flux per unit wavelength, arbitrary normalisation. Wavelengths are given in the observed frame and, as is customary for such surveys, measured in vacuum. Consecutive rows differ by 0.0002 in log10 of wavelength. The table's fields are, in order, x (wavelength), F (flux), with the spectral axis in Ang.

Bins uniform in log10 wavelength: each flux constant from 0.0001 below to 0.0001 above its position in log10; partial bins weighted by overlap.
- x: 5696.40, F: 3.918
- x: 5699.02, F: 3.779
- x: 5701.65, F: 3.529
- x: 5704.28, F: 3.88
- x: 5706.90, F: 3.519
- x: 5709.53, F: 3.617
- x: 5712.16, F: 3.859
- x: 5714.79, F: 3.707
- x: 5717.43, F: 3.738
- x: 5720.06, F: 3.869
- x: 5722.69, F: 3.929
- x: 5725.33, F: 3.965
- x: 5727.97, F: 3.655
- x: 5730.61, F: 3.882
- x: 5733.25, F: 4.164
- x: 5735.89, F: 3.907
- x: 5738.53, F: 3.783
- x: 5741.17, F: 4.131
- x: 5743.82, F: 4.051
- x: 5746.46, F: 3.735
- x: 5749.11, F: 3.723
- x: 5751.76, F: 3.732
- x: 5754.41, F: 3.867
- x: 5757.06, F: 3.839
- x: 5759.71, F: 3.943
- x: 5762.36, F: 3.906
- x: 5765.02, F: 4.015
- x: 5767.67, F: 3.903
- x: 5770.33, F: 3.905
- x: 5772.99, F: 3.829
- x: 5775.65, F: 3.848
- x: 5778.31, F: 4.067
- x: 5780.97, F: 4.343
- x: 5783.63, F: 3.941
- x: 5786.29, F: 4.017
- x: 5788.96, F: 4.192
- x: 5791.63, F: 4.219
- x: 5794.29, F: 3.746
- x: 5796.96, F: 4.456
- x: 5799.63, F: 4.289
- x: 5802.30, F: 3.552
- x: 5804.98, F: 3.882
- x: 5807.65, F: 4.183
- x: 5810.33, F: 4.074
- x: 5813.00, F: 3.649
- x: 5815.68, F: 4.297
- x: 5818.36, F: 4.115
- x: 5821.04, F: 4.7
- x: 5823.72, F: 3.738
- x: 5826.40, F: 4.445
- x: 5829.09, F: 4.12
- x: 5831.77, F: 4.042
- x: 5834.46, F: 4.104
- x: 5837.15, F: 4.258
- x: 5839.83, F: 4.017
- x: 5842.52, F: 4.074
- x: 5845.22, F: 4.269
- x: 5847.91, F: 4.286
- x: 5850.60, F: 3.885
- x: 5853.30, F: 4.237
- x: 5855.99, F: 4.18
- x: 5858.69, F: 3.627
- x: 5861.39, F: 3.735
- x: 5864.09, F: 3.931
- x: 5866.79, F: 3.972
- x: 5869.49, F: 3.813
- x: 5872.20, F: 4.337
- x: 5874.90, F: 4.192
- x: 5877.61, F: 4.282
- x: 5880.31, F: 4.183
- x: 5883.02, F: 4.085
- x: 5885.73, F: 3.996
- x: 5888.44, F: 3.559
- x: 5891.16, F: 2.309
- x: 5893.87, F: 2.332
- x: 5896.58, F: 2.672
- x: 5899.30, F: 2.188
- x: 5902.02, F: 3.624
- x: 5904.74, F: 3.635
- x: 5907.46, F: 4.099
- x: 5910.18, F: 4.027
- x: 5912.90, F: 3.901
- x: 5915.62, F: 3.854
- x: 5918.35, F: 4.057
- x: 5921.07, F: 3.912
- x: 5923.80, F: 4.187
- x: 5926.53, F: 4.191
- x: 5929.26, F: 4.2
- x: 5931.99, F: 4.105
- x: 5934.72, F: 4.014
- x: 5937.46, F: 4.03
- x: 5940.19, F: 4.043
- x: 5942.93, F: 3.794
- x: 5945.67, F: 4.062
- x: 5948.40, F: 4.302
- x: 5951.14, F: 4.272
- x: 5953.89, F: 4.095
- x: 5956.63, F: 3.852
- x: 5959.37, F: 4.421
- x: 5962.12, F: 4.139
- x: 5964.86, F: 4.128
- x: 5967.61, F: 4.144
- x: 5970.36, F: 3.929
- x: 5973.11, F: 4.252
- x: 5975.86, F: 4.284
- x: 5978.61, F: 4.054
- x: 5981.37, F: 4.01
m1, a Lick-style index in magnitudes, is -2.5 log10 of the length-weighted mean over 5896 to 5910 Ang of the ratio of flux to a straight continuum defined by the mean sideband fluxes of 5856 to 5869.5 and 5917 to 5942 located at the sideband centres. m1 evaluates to 0.193 mag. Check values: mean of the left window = 3.85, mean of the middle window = 3.34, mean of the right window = 4.08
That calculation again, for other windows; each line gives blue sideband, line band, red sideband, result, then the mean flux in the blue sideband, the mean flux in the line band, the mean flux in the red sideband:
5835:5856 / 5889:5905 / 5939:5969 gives 0.433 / 4.15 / 2.77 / 4.11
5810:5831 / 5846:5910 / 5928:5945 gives 0.105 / 4.14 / 3.71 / 4.03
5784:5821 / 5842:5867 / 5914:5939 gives 0.013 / 4.07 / 4.02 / 4.06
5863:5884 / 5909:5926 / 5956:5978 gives 0.034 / 4.1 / 4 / 4.15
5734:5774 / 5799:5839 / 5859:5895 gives -0.076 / 3.89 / 4.09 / 3.75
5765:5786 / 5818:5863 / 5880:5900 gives -0.172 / 3.98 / 4.11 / 3.14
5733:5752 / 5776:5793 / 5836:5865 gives -0.043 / 3.9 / 4.11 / 4.05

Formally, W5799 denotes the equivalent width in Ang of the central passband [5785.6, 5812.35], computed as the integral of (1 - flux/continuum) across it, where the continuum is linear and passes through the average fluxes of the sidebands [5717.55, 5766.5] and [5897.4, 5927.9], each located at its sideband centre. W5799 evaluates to -1.40 Ang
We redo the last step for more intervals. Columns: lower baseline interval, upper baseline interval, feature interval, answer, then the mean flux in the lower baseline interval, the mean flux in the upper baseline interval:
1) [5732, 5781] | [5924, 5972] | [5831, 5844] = -0.34 Ang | 3.92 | 4.1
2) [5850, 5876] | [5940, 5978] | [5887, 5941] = 5.58 Ang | 3.99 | 4.12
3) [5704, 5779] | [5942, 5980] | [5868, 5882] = -0.47 Ang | 3.86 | 4.13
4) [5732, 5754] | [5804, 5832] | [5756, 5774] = 0.26 Ang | 3.9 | 4.12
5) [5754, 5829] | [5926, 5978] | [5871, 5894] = 1.79 Ang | 4.04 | 4.12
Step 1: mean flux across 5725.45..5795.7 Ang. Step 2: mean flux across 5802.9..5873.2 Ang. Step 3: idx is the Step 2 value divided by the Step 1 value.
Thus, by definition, 1.0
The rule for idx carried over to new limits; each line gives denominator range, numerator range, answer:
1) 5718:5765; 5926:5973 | 1.06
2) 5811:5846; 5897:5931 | 0.92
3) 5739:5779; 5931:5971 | 1.05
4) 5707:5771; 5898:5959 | 1.02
